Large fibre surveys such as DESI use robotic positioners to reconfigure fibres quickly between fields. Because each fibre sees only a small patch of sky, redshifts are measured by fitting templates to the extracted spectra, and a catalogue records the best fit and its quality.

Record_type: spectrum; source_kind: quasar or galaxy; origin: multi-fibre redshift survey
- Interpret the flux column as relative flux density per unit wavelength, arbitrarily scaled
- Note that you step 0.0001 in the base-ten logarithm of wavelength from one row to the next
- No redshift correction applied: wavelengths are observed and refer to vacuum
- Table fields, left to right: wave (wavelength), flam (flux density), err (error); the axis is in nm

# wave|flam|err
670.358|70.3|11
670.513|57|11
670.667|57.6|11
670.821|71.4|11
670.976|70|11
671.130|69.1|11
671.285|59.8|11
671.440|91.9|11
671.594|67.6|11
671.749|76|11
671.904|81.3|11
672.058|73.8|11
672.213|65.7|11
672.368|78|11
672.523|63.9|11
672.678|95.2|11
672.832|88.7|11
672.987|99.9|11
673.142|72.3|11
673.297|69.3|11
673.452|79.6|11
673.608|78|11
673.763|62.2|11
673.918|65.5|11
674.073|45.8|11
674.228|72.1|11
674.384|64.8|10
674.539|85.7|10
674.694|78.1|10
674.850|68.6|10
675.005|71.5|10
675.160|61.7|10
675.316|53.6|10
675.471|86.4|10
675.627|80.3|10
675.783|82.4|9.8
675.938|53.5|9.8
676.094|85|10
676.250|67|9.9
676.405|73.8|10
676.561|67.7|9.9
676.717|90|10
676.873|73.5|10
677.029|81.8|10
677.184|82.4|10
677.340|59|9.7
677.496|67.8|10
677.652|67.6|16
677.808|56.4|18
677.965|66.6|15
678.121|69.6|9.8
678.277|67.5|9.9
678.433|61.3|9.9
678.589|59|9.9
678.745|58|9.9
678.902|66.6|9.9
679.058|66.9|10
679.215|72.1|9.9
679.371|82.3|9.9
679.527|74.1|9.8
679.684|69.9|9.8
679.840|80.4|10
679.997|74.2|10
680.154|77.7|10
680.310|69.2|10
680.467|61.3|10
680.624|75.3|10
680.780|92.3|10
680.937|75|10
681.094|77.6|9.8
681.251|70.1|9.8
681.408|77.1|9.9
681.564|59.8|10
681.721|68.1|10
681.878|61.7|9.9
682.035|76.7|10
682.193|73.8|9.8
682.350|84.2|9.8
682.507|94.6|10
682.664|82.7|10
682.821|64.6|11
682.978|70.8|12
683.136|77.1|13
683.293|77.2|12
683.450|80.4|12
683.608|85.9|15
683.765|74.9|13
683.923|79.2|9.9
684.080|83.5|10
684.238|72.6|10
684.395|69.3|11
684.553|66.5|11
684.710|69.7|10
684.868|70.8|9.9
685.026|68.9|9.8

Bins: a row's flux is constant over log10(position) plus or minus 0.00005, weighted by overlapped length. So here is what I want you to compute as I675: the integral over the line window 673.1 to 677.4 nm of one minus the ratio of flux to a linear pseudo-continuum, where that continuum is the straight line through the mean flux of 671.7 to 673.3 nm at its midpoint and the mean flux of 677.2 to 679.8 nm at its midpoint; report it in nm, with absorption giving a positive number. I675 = 0.090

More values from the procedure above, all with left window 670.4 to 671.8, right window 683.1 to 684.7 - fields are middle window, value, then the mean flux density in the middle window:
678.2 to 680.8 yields 0.113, 70.6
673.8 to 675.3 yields 0.073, 67.4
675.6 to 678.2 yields 0.013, 71.9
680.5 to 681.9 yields 0.032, 73.1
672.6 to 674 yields -0.175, 78.9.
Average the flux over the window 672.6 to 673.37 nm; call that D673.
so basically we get 85.2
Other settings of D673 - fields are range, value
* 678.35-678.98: 61.3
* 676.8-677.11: 78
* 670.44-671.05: 64.1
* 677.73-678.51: 64.3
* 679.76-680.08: 77.2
